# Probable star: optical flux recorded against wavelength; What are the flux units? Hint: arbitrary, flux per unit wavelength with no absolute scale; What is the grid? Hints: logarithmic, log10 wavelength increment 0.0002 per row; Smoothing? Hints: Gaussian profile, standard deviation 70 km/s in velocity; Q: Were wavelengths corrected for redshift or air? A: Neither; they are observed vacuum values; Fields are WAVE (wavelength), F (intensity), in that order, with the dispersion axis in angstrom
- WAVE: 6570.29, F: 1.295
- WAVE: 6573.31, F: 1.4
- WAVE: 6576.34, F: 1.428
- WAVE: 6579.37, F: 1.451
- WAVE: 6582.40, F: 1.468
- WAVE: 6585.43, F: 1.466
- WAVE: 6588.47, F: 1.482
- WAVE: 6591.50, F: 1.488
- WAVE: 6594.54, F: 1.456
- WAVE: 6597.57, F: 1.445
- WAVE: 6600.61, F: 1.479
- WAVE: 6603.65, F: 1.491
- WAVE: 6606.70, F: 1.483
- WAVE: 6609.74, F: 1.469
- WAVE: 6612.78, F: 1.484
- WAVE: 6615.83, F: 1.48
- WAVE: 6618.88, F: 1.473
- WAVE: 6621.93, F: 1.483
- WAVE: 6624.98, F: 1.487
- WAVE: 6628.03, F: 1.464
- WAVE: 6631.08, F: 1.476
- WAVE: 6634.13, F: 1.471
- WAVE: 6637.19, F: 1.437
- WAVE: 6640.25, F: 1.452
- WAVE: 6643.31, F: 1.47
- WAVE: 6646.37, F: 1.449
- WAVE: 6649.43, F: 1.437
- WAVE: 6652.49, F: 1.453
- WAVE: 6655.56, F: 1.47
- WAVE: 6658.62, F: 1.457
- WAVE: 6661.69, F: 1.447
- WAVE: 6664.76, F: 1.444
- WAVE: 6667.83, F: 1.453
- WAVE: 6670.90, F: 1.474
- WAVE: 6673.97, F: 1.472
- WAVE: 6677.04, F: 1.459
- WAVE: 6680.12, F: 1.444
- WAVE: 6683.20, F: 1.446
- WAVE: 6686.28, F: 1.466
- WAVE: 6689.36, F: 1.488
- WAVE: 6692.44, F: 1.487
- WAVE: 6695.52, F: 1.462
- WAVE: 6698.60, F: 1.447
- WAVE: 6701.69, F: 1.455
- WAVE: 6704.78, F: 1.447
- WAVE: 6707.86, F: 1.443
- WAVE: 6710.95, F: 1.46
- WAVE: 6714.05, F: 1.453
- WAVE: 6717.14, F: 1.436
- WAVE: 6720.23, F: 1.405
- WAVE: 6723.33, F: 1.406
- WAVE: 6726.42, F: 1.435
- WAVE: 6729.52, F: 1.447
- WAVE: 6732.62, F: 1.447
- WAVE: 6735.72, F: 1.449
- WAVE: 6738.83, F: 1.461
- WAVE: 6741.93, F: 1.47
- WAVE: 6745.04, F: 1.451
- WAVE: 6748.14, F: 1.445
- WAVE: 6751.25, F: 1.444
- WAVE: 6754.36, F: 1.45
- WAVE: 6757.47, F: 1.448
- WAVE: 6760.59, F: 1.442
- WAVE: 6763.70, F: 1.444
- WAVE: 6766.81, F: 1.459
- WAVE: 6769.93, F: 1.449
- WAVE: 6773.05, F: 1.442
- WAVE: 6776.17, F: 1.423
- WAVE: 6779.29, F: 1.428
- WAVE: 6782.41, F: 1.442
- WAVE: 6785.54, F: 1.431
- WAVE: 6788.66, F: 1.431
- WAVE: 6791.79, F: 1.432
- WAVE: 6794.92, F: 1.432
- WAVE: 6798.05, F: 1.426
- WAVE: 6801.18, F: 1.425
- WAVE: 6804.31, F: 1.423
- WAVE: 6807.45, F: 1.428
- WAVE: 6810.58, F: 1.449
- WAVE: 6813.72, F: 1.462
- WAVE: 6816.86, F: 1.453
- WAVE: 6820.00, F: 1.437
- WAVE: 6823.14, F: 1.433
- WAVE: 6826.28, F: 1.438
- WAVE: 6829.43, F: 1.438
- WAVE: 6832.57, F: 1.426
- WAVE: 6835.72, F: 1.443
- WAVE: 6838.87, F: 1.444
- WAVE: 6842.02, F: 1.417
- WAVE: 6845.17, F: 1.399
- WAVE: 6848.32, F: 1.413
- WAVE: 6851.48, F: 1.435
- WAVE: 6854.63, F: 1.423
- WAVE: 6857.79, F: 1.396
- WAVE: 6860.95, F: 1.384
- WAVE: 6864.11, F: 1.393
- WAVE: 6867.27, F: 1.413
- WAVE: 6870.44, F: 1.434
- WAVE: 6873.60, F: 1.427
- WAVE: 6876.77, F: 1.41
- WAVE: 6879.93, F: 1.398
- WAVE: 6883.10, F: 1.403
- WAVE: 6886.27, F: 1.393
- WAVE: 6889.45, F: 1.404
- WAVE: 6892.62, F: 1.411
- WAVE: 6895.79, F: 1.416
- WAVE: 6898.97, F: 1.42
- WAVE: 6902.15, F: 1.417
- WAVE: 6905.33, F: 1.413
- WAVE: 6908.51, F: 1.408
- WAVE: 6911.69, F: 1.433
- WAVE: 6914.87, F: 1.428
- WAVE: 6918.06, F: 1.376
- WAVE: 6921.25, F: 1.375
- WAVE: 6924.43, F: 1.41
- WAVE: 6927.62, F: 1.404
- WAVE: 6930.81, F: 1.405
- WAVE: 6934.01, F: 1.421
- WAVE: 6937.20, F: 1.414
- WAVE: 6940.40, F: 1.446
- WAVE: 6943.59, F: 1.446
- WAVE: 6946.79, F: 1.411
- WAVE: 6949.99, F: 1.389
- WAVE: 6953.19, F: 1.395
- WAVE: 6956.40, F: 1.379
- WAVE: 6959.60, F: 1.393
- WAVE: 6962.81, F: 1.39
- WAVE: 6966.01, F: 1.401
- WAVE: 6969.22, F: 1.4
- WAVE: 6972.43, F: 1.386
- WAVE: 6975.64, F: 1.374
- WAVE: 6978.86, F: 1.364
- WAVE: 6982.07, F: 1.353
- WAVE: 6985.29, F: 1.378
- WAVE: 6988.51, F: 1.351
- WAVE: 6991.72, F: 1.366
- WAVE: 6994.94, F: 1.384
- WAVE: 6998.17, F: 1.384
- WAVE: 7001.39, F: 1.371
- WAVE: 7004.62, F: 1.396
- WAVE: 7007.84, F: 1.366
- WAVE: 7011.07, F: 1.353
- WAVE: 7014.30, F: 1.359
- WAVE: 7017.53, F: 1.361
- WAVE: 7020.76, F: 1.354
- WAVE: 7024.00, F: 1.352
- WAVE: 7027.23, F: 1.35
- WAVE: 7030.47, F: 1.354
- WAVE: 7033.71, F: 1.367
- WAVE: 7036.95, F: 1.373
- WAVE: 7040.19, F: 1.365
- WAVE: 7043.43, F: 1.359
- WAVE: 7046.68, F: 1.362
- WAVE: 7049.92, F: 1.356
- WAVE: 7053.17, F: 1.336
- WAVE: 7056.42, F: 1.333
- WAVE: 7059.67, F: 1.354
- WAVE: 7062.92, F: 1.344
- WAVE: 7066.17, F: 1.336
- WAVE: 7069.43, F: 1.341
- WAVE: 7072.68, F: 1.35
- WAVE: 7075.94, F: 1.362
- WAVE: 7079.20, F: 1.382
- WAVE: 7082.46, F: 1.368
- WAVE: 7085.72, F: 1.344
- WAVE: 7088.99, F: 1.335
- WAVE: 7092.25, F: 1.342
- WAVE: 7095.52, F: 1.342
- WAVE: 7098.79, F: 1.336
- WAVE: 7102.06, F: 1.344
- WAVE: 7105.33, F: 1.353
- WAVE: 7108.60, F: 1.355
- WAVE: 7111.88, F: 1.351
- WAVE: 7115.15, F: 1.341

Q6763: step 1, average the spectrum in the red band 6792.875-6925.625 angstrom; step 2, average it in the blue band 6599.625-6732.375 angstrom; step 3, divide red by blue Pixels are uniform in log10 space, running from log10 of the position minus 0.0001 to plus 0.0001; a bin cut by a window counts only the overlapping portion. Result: 0.97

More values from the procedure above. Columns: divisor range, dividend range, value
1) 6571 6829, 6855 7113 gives 0.95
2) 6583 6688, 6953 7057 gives 0.93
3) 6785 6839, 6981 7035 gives 0.95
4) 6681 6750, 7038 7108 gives 0.93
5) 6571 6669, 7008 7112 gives 0.93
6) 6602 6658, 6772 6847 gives 0.98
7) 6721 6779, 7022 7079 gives 0.94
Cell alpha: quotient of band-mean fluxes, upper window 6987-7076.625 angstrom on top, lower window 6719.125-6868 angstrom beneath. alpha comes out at 0.9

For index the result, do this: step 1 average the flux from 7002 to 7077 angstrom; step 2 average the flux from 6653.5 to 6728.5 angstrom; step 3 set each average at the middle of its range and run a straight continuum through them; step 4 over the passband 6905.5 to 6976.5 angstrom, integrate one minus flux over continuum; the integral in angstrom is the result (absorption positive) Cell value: -1.08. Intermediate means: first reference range 1.45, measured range 1.4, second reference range 1.36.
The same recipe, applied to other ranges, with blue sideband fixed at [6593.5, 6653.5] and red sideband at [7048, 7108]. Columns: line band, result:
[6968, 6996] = 0.0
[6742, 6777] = -0.4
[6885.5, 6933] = -0.5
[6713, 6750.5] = -0.1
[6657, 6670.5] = 0.0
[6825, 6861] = -0.3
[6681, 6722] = -0.2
